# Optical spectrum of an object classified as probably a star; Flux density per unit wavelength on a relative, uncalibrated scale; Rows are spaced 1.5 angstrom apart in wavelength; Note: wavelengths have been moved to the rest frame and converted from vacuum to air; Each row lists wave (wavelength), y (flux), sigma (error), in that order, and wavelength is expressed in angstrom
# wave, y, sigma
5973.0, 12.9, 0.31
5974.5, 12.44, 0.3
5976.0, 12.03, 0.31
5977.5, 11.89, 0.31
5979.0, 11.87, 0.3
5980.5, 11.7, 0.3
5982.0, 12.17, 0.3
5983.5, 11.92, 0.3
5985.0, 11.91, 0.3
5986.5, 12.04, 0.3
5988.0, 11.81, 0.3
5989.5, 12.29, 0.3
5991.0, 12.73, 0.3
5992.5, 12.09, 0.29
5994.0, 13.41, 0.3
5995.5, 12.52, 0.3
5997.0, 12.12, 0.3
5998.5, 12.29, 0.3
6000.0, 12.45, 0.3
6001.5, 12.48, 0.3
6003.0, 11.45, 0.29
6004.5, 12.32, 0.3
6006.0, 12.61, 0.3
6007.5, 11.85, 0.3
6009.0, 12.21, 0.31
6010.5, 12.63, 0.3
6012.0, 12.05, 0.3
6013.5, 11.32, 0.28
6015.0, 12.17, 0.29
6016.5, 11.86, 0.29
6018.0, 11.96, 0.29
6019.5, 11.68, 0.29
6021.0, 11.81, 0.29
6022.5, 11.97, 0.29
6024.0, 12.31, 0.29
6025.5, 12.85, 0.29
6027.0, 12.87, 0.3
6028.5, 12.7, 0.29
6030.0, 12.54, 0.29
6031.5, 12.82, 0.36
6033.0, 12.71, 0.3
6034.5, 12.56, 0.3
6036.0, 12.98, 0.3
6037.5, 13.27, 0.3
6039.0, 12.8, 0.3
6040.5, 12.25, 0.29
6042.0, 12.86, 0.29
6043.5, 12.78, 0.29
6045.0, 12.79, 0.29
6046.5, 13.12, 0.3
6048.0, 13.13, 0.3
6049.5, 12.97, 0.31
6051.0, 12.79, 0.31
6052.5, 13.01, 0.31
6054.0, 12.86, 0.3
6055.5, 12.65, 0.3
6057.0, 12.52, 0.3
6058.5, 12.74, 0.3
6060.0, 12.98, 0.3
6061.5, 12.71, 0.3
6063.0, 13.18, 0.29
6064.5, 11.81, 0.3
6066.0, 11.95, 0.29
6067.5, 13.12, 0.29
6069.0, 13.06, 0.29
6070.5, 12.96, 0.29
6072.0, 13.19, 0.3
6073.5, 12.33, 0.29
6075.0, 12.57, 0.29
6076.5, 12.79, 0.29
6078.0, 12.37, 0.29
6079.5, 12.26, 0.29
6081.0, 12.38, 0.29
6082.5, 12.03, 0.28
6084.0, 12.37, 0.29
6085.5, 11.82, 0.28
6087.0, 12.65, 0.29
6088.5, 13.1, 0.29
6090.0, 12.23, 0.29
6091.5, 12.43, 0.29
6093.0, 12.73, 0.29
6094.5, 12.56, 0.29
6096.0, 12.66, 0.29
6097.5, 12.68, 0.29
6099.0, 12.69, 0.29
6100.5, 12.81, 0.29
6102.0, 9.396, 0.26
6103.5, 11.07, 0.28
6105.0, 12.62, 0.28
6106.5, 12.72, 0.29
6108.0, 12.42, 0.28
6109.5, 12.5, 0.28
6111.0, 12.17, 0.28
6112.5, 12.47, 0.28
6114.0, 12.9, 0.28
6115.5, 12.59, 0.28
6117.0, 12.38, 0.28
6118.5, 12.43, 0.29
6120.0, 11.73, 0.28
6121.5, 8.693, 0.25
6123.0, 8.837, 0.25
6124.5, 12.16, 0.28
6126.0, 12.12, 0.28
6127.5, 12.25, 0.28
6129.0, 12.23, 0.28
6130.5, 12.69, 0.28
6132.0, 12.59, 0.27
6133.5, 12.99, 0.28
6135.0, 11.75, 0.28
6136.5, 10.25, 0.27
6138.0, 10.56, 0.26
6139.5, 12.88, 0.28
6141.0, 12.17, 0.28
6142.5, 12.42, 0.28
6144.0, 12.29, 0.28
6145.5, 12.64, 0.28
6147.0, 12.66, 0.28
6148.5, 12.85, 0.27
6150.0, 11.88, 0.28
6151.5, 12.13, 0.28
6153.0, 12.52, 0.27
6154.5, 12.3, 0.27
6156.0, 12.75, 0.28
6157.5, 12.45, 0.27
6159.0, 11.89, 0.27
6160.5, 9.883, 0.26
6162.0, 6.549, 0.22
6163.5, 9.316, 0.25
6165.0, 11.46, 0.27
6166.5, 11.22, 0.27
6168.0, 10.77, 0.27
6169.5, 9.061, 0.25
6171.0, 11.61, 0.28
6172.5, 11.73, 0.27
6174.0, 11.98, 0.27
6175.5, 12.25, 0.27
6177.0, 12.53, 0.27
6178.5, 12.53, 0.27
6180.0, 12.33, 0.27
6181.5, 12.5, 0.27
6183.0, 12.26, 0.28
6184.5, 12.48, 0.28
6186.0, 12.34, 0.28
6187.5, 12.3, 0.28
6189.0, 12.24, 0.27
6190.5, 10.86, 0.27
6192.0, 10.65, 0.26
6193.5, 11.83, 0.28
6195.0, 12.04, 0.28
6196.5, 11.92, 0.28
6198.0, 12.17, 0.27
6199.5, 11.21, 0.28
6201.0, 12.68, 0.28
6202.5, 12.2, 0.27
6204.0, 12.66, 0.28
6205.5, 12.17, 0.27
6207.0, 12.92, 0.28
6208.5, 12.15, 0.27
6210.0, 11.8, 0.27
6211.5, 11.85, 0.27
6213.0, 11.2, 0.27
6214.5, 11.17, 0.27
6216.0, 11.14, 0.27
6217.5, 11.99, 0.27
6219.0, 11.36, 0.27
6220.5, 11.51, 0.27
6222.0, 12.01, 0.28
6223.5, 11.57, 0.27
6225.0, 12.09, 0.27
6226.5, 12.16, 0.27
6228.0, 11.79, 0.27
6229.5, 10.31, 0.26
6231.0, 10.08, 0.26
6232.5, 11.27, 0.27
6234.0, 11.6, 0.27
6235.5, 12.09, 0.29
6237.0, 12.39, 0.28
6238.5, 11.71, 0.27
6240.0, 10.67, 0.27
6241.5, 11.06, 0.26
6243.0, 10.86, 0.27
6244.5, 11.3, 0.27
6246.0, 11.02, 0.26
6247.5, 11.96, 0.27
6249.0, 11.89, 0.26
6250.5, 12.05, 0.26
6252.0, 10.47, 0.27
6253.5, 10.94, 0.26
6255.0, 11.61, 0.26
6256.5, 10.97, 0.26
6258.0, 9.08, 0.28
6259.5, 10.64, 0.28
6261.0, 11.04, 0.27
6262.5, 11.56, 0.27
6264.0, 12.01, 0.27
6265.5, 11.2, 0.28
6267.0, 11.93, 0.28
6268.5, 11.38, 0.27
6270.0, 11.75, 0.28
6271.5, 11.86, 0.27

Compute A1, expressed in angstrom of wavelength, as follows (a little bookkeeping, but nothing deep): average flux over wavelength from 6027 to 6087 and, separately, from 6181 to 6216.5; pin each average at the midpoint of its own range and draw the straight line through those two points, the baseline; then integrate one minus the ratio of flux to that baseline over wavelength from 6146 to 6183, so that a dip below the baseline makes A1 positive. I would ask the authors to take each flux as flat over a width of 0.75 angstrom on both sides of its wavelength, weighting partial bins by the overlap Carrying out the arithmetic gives 1.7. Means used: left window 12.7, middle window 11.6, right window 11.9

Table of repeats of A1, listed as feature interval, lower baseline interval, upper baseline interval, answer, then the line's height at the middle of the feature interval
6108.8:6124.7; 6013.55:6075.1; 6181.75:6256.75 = 0.7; 12.2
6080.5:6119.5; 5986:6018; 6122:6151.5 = -0.9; 12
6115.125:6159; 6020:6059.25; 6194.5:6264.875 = 0.4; 12.1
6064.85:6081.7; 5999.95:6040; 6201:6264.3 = -0.7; 12.1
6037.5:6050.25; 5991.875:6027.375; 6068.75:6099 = -0.5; 12.4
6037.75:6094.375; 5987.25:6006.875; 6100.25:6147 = -2.5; 12.1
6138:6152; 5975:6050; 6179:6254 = -0.5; 11.9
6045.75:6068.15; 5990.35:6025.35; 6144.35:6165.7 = -1.5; 12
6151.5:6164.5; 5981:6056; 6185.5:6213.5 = 1.1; 12.1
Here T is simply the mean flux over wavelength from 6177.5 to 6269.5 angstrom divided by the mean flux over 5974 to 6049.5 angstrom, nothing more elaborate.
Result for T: 0.94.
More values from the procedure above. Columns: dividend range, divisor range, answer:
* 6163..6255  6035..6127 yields 0.94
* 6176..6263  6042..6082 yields 0.91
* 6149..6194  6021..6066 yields 0.91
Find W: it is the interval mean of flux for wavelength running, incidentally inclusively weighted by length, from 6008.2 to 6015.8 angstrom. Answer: 12.1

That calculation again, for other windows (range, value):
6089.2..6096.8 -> 12.5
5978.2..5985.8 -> 11.9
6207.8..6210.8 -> 12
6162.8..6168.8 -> 10.7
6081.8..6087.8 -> 12.2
